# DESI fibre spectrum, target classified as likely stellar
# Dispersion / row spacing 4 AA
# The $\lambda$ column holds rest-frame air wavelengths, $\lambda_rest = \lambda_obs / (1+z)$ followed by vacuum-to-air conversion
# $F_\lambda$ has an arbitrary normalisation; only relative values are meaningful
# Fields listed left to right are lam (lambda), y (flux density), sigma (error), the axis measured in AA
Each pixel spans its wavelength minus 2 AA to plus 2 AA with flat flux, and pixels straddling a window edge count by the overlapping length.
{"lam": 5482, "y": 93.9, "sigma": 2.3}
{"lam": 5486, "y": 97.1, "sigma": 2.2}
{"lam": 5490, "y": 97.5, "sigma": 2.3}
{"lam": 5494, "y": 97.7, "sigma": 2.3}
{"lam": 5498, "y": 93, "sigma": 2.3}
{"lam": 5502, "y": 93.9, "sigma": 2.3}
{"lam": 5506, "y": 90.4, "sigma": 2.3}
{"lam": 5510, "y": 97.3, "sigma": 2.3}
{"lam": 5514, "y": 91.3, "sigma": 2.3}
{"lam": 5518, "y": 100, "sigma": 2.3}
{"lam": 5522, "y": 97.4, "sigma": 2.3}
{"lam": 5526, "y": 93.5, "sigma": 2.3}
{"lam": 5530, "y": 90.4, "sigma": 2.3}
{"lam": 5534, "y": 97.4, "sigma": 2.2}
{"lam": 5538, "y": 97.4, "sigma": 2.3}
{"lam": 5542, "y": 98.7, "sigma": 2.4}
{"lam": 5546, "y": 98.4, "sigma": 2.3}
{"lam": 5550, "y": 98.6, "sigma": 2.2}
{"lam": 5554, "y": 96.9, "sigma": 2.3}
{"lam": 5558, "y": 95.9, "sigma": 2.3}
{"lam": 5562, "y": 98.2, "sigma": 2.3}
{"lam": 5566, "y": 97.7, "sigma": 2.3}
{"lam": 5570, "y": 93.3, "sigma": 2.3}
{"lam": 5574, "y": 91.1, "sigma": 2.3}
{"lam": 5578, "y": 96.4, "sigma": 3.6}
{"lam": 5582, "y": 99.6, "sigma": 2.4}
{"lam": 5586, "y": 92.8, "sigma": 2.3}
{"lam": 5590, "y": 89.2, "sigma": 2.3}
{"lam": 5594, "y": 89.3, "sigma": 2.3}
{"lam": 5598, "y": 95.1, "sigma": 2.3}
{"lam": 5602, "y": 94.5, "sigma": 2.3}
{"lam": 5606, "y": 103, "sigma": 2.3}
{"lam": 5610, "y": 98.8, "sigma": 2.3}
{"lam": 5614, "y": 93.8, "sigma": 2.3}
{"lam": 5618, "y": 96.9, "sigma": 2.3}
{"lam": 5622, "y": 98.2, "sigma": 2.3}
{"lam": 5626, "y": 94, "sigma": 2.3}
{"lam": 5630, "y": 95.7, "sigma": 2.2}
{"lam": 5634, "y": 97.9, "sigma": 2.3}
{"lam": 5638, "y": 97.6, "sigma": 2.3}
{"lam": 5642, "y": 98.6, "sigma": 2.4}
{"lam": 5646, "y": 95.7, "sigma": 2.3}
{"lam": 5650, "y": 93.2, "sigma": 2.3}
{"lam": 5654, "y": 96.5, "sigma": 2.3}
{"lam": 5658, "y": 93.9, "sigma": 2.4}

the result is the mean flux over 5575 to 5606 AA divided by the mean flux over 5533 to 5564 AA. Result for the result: 1.0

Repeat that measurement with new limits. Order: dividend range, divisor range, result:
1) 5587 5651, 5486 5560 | 1.00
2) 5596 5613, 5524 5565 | 1.01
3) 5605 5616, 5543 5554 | 1.00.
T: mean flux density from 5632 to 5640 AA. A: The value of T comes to 97.8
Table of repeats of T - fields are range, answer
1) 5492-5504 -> 94.9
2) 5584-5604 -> 92.2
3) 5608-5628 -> 96.3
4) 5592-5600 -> 92.2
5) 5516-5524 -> 98.7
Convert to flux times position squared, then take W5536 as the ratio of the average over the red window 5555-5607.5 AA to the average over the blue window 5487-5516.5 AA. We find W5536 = 1.0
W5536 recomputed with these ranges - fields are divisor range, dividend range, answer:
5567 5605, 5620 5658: 1.05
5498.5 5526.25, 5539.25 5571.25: 1.04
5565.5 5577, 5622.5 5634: 1.04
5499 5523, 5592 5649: 1.06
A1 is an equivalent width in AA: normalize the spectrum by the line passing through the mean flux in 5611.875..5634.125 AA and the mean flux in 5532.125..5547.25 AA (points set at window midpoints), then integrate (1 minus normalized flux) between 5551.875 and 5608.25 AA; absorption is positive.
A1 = 1.01 AA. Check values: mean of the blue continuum 98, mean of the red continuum 95.9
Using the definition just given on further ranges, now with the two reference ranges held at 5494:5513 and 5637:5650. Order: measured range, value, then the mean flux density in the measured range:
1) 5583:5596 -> 0.61 AA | 91.1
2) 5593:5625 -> -0.12 AA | 96.3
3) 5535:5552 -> -0.63 AA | 98.2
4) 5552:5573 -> -0.23 AA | 96.1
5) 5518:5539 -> -0.25 AA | 95.6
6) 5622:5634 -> 0.05 AA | 95.9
